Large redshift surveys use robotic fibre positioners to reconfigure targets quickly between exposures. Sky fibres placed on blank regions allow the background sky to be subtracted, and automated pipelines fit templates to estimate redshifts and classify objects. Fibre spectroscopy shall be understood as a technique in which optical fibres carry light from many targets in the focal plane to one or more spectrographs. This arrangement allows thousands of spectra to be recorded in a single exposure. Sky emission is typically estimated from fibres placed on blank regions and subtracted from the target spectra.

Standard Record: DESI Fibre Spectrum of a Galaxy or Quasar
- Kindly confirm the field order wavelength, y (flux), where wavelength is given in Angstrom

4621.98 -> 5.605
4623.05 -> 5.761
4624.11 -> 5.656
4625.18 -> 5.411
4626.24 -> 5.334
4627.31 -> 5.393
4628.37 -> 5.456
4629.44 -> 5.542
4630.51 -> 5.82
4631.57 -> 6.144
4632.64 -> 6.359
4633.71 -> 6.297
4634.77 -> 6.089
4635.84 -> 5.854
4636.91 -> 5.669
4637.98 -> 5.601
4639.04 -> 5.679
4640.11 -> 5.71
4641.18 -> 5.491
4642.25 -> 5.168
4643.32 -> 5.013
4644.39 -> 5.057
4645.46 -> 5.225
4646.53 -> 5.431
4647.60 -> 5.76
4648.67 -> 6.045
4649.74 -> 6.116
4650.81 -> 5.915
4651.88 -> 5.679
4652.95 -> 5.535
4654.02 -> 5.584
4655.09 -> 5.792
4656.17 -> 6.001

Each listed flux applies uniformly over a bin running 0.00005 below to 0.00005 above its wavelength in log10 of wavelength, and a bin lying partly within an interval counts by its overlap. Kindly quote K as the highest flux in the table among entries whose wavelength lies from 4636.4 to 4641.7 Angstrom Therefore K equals 5.71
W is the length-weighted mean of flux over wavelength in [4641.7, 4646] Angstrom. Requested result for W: 5.11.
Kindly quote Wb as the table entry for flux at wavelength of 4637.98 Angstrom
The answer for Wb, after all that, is 5.601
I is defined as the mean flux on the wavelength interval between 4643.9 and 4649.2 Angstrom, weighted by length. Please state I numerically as 5.51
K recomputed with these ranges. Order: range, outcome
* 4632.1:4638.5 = 6.359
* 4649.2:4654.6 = 6.116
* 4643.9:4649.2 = 6.045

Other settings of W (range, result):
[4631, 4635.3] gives 6.23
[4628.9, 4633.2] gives 5.96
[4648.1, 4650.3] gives 6.08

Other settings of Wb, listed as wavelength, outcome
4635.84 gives 5.854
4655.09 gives 5.792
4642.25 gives 5.168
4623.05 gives 5.761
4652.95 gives 5.535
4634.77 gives 6.089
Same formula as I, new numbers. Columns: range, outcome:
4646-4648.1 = 5.59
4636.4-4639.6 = 5.66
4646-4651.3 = 5.86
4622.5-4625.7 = 5.6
